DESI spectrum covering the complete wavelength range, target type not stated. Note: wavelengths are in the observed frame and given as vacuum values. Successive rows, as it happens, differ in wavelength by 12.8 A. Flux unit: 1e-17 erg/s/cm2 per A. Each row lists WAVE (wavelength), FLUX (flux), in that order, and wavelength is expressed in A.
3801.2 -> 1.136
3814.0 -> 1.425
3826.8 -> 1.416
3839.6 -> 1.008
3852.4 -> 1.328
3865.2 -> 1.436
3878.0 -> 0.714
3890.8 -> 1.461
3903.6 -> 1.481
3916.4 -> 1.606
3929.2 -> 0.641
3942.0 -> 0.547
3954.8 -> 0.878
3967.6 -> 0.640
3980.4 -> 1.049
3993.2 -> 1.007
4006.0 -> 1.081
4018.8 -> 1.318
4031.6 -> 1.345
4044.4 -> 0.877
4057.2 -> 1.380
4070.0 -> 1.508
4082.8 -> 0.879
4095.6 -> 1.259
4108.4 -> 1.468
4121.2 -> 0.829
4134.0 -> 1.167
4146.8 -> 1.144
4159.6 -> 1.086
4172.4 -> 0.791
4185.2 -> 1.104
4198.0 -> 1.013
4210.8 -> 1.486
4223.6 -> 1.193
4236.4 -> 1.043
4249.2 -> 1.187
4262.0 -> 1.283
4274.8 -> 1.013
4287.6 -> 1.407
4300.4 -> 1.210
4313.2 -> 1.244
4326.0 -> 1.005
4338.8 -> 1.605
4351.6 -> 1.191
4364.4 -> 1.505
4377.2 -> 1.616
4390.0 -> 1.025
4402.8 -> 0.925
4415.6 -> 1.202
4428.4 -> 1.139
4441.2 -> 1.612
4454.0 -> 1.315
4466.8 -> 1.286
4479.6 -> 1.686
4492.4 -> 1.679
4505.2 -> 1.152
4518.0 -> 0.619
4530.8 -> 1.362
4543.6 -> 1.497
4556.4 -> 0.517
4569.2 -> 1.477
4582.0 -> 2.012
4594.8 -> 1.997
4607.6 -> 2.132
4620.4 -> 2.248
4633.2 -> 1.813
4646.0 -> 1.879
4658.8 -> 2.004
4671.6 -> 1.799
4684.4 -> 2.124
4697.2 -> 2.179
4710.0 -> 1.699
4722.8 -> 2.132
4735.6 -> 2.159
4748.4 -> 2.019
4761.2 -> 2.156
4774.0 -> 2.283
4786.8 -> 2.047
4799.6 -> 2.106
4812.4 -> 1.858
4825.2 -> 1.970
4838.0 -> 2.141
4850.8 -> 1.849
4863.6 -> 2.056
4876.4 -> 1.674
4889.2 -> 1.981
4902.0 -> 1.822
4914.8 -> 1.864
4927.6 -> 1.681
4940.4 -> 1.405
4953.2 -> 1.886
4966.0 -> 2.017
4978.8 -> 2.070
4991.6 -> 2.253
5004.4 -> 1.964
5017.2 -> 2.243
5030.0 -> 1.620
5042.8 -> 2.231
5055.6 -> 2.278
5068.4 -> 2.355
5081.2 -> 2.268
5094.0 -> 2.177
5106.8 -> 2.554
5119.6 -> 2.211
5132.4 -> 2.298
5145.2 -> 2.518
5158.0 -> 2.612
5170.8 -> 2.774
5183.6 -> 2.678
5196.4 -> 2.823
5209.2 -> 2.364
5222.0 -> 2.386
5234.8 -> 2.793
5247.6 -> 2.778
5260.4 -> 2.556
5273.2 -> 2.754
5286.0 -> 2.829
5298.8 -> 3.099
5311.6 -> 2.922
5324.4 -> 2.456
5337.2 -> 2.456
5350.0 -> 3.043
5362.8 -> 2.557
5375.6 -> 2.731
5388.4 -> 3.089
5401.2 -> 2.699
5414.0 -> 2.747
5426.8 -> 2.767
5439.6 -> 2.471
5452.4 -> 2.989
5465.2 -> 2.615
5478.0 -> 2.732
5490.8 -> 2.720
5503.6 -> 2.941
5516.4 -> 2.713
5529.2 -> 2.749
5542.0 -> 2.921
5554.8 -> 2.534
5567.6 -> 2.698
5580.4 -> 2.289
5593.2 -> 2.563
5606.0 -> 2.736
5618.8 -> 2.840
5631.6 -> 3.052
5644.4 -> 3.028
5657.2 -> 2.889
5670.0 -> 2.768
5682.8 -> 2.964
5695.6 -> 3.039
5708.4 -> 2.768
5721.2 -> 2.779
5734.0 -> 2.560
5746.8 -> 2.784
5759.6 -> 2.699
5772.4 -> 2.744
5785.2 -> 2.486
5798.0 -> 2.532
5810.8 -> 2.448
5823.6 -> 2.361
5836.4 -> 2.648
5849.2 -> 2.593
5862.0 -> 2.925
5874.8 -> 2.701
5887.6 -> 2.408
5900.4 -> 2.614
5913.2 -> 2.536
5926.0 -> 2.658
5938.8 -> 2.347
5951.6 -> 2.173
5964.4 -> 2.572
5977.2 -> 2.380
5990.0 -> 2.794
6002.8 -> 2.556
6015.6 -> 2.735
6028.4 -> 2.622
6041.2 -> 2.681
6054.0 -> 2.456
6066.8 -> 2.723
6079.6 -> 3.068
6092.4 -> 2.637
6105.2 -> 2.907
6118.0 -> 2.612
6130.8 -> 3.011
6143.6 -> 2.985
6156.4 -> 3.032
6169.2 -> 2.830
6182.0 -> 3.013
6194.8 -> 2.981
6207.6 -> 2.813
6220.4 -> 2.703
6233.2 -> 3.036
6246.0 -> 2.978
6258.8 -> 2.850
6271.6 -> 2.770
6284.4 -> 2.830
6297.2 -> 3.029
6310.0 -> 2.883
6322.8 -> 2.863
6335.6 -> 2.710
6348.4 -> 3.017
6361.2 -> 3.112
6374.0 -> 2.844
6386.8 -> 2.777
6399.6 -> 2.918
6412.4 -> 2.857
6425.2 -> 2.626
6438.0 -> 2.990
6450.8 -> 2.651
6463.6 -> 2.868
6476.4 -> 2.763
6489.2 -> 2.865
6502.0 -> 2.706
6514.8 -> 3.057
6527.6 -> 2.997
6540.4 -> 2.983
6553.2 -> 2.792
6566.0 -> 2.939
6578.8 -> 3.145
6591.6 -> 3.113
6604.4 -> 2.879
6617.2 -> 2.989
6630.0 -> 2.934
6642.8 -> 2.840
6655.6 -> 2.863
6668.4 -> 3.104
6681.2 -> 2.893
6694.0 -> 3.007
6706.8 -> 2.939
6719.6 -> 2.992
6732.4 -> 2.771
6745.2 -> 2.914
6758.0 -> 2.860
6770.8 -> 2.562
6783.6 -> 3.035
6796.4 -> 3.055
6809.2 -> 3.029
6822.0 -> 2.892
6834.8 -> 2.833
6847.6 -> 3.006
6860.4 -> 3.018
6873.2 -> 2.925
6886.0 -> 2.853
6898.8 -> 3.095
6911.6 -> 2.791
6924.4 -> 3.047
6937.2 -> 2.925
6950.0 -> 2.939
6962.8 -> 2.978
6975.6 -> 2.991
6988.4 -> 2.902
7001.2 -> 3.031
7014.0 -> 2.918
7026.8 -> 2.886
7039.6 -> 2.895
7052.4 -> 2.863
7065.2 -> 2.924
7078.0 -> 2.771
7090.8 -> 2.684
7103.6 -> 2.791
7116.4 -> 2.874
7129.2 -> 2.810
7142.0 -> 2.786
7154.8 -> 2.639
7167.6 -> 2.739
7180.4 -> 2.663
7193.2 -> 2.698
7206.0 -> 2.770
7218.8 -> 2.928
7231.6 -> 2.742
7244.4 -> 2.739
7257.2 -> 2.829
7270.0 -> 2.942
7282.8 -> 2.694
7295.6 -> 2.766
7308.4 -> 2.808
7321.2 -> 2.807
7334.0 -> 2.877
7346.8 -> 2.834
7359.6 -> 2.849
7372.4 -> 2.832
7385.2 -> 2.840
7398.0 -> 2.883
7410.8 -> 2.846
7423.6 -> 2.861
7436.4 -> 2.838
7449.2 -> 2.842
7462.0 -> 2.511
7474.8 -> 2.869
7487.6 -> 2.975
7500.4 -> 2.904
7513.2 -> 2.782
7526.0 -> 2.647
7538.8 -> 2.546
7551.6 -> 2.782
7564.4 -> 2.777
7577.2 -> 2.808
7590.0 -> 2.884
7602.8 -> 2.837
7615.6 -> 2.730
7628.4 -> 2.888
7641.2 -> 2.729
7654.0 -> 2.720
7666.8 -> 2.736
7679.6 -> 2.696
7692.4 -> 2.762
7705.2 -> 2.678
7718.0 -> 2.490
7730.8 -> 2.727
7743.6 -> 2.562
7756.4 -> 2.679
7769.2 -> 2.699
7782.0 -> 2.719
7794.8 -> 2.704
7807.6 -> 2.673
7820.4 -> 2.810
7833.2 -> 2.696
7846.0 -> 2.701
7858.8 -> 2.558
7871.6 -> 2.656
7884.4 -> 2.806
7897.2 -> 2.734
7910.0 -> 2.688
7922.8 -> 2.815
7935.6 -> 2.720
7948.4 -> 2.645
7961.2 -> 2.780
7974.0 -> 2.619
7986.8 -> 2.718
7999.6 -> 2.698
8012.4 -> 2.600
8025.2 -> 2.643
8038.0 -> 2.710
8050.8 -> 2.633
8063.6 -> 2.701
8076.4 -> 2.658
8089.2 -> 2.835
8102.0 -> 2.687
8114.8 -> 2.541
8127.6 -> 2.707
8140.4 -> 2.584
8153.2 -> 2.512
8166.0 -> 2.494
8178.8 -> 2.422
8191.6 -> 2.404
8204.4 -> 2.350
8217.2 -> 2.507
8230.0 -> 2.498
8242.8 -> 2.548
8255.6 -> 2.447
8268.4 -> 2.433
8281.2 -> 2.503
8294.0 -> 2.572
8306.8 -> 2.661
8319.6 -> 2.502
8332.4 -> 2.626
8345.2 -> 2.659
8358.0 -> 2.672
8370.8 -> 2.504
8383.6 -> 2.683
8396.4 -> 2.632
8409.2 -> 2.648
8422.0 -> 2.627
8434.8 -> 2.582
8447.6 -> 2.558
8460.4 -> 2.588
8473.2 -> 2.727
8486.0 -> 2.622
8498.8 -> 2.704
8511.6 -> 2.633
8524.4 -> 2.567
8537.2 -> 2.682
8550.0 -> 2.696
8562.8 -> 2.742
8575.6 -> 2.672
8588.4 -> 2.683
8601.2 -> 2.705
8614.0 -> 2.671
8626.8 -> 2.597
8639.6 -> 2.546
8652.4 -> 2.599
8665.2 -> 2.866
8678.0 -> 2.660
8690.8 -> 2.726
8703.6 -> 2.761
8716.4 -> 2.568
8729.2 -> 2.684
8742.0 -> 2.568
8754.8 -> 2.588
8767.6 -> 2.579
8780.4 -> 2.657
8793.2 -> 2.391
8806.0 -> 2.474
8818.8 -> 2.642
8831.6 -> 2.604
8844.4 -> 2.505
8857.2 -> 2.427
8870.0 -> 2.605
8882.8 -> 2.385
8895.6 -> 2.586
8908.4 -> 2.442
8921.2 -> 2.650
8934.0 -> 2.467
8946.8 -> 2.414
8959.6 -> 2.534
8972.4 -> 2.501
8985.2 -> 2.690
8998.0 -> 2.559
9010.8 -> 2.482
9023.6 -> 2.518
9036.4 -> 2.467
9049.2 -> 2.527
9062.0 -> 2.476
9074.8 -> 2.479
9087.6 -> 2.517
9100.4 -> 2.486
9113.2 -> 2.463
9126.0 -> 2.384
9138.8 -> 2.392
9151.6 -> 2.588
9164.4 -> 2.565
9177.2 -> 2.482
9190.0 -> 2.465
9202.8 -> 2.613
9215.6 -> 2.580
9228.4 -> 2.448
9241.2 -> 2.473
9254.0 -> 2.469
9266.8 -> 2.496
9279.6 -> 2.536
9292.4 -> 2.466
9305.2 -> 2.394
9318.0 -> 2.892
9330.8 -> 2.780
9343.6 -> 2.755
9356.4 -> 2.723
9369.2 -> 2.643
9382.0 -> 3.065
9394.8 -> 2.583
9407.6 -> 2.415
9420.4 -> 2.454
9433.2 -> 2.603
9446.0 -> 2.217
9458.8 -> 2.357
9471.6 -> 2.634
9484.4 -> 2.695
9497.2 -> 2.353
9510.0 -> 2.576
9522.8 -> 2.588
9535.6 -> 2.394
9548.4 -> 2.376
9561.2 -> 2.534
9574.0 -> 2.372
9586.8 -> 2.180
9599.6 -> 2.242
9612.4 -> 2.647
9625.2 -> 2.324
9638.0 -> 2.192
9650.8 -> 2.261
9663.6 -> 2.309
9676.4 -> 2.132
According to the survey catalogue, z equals 0.15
